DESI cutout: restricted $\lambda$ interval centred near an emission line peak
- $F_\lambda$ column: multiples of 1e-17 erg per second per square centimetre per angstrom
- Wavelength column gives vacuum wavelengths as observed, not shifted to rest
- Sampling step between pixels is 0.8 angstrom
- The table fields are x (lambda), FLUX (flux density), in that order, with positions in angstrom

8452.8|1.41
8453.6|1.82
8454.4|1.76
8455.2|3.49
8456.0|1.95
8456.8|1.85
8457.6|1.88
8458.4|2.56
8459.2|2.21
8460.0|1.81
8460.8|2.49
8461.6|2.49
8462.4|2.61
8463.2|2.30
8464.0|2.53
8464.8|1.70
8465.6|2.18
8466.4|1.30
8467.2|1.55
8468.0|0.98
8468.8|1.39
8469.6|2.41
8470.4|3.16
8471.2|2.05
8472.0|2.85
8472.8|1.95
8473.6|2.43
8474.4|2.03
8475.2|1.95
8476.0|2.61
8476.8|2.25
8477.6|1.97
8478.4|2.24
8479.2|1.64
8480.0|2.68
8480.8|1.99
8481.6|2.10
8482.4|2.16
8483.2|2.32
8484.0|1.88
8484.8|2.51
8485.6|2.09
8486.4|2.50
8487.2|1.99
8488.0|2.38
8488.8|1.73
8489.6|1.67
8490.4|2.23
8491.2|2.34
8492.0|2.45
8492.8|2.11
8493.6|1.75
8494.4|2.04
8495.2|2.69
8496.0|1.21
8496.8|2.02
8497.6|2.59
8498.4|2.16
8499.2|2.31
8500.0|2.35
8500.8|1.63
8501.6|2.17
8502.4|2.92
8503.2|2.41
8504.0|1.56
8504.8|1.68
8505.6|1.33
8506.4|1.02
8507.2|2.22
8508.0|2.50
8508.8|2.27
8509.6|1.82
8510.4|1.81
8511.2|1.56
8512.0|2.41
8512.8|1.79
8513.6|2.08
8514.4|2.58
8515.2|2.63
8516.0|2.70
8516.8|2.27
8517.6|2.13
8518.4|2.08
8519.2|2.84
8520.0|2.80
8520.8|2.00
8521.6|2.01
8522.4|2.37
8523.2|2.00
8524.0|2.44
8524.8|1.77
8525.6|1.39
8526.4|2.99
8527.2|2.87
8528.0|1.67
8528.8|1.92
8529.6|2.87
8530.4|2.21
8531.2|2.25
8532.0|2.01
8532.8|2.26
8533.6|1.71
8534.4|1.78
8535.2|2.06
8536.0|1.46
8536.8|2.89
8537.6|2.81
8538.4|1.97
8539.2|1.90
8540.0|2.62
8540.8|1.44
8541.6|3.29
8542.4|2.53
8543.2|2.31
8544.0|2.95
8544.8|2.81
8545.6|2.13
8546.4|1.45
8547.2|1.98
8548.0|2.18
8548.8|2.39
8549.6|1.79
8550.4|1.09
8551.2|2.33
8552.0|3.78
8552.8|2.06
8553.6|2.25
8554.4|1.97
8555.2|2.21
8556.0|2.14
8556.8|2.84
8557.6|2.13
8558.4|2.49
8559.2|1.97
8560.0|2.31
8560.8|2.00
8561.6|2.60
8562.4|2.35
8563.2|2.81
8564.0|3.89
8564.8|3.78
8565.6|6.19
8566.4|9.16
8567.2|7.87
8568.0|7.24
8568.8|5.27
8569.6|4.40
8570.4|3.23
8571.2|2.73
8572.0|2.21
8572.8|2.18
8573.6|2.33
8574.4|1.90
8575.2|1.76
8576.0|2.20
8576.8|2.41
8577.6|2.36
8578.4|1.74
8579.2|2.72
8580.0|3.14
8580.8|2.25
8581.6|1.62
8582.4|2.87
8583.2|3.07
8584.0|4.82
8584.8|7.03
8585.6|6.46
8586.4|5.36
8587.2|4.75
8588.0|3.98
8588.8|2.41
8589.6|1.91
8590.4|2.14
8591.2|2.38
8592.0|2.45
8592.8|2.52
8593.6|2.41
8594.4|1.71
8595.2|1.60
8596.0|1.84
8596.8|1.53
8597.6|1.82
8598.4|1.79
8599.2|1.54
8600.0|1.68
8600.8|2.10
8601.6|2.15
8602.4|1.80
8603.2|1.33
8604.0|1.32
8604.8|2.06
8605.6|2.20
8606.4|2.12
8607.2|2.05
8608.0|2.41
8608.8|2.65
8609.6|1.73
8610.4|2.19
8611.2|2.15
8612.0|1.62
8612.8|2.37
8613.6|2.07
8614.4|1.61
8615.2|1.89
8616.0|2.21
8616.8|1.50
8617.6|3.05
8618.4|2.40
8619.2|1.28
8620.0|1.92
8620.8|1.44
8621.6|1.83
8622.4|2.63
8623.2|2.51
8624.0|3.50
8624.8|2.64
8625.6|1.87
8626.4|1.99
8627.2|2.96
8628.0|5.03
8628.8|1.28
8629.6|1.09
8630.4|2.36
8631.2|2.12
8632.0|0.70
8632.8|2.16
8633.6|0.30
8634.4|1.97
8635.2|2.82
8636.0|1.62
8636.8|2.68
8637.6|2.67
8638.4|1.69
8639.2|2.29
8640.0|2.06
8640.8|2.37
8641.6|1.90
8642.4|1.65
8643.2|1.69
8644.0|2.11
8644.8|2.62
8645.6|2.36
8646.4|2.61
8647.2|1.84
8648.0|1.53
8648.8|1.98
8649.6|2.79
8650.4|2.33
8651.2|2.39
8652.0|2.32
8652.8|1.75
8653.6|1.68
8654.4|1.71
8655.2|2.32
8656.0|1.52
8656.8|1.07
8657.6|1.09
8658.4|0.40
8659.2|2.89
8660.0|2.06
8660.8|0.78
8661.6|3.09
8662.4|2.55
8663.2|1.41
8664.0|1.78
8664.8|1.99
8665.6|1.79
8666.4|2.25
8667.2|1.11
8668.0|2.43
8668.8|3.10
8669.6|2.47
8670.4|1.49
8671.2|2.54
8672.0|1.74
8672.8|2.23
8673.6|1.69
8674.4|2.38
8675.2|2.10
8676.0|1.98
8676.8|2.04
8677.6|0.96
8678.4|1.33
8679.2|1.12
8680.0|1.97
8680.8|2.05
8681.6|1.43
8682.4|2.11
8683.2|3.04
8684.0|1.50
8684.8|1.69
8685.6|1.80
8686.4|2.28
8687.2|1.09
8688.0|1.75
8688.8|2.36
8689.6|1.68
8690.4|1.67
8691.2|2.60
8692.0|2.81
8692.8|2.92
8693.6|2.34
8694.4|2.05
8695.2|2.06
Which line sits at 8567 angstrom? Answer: [S II] 6716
